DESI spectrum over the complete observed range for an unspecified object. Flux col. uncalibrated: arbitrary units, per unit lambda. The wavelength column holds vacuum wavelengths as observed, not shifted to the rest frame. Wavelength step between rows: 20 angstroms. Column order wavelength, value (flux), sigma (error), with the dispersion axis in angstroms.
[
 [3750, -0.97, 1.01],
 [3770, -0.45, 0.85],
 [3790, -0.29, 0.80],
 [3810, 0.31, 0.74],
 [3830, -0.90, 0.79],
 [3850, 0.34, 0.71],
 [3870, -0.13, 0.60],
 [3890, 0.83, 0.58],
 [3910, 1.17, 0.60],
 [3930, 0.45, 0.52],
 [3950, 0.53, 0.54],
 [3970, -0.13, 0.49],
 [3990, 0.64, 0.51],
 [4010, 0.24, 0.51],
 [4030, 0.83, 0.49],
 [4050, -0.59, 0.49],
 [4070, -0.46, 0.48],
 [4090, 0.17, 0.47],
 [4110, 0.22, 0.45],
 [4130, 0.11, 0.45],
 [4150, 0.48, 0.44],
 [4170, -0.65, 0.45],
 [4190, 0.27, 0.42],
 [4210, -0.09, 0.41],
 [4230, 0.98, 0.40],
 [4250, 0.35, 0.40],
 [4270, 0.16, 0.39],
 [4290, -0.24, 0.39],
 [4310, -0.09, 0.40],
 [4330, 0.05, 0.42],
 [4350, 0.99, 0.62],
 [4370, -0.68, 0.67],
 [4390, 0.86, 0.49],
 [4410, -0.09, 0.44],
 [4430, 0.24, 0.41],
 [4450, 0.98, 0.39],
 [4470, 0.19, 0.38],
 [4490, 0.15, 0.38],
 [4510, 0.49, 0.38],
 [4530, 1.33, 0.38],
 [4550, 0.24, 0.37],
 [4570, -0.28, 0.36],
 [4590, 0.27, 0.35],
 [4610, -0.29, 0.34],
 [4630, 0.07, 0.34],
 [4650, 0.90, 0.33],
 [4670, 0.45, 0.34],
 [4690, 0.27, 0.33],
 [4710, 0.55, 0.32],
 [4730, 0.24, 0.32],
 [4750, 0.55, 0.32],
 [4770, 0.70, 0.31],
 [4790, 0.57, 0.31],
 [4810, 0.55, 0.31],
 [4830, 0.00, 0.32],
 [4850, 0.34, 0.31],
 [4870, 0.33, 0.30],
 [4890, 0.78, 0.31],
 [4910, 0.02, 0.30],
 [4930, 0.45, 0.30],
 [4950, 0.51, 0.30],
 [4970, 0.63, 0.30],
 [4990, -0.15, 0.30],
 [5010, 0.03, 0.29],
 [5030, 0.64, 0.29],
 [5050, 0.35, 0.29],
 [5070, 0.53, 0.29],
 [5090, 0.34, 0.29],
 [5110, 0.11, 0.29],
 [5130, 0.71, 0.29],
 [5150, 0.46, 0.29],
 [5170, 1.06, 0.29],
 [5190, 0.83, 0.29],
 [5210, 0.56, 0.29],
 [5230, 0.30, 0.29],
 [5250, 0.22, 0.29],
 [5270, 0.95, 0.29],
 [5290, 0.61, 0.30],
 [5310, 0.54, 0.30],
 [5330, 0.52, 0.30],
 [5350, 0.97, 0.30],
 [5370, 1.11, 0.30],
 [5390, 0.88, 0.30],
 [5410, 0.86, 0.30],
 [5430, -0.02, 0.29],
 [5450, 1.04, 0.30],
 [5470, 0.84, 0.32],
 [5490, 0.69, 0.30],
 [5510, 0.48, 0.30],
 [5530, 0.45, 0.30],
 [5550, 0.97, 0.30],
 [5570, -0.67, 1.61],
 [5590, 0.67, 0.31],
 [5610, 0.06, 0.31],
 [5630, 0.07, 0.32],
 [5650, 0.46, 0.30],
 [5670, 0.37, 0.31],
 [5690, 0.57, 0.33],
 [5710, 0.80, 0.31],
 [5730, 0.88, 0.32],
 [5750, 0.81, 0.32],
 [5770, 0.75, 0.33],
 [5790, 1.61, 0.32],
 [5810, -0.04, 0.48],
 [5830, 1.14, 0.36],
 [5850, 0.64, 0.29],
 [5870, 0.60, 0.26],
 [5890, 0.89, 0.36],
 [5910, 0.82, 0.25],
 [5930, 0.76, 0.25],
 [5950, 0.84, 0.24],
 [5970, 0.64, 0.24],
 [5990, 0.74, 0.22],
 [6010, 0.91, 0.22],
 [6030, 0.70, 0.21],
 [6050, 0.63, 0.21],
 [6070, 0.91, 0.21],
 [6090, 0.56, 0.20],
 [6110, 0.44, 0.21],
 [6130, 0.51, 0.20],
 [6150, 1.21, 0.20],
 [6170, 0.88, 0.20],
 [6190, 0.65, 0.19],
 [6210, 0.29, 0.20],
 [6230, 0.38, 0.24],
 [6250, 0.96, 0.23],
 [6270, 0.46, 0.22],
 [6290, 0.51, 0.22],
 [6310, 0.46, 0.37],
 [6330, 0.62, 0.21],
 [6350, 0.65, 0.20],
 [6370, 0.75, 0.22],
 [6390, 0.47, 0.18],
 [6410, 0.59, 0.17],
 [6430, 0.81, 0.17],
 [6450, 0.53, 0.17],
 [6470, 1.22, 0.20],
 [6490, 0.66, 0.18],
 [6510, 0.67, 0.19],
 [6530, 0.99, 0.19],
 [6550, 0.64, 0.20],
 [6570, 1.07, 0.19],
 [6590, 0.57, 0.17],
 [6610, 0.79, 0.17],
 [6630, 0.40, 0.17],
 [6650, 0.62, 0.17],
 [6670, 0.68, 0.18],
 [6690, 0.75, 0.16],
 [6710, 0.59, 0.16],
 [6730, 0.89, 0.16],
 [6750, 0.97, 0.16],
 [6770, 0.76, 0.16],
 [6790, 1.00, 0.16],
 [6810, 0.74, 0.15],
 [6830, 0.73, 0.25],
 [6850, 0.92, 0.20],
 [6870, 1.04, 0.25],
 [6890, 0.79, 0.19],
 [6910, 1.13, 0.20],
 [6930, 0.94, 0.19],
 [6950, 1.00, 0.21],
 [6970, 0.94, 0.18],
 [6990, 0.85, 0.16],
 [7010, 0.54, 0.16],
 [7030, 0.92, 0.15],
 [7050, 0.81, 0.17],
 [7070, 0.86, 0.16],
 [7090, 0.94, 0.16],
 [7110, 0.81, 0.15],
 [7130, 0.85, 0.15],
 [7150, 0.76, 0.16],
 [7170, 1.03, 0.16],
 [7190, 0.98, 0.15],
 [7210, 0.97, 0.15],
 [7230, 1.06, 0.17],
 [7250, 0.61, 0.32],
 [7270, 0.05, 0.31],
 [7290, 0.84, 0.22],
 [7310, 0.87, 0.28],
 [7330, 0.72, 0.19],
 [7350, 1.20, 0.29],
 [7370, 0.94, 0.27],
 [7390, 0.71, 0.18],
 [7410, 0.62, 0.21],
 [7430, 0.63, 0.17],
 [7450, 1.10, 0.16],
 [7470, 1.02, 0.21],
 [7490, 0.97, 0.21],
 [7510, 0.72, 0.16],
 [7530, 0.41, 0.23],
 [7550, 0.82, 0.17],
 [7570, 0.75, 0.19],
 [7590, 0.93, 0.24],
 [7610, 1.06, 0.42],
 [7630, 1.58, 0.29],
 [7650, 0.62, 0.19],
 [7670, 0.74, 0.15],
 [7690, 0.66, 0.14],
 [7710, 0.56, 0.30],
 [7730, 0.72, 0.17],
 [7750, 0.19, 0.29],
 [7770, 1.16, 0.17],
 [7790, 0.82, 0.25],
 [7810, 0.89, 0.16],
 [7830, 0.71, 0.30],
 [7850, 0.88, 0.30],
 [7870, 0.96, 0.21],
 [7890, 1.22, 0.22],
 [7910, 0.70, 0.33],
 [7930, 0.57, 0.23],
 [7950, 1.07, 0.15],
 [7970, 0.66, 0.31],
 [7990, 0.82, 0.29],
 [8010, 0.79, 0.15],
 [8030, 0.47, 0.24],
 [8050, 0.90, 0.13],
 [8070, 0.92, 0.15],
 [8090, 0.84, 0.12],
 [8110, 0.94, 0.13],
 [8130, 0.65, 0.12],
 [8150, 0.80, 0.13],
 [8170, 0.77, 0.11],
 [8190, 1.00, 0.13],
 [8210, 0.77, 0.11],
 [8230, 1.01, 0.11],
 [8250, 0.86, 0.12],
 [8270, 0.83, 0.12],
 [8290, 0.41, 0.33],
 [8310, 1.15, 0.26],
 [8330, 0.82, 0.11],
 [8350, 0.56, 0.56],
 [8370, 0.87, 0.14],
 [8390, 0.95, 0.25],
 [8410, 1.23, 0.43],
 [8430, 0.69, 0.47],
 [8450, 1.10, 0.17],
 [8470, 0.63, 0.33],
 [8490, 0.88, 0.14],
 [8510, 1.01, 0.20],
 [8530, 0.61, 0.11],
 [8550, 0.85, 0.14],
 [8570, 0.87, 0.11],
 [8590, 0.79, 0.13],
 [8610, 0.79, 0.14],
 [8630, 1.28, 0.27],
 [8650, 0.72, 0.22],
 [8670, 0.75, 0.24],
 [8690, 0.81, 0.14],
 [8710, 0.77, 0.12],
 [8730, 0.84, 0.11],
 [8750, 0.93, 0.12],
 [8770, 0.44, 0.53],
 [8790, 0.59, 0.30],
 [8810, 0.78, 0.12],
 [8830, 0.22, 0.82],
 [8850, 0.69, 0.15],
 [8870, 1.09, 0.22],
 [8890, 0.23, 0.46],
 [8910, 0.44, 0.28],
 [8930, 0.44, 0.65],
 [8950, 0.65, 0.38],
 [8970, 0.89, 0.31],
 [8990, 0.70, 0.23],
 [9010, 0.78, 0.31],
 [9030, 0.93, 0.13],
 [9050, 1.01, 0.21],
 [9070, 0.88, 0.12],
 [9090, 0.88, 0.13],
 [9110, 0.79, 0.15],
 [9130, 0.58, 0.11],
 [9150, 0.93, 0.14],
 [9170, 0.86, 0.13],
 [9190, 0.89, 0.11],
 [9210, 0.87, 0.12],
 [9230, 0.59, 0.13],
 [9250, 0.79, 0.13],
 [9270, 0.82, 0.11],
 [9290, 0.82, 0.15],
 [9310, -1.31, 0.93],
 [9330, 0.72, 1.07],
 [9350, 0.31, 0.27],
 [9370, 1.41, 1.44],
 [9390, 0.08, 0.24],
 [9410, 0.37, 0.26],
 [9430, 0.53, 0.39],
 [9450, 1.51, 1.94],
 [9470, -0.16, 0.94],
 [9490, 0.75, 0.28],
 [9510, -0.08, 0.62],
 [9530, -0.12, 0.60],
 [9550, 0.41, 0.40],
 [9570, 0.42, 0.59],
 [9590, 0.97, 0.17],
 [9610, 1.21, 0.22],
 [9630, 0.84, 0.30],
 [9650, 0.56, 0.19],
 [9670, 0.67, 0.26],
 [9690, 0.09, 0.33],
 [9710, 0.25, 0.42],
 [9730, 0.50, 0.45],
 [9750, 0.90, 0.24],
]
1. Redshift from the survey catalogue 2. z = 0.46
